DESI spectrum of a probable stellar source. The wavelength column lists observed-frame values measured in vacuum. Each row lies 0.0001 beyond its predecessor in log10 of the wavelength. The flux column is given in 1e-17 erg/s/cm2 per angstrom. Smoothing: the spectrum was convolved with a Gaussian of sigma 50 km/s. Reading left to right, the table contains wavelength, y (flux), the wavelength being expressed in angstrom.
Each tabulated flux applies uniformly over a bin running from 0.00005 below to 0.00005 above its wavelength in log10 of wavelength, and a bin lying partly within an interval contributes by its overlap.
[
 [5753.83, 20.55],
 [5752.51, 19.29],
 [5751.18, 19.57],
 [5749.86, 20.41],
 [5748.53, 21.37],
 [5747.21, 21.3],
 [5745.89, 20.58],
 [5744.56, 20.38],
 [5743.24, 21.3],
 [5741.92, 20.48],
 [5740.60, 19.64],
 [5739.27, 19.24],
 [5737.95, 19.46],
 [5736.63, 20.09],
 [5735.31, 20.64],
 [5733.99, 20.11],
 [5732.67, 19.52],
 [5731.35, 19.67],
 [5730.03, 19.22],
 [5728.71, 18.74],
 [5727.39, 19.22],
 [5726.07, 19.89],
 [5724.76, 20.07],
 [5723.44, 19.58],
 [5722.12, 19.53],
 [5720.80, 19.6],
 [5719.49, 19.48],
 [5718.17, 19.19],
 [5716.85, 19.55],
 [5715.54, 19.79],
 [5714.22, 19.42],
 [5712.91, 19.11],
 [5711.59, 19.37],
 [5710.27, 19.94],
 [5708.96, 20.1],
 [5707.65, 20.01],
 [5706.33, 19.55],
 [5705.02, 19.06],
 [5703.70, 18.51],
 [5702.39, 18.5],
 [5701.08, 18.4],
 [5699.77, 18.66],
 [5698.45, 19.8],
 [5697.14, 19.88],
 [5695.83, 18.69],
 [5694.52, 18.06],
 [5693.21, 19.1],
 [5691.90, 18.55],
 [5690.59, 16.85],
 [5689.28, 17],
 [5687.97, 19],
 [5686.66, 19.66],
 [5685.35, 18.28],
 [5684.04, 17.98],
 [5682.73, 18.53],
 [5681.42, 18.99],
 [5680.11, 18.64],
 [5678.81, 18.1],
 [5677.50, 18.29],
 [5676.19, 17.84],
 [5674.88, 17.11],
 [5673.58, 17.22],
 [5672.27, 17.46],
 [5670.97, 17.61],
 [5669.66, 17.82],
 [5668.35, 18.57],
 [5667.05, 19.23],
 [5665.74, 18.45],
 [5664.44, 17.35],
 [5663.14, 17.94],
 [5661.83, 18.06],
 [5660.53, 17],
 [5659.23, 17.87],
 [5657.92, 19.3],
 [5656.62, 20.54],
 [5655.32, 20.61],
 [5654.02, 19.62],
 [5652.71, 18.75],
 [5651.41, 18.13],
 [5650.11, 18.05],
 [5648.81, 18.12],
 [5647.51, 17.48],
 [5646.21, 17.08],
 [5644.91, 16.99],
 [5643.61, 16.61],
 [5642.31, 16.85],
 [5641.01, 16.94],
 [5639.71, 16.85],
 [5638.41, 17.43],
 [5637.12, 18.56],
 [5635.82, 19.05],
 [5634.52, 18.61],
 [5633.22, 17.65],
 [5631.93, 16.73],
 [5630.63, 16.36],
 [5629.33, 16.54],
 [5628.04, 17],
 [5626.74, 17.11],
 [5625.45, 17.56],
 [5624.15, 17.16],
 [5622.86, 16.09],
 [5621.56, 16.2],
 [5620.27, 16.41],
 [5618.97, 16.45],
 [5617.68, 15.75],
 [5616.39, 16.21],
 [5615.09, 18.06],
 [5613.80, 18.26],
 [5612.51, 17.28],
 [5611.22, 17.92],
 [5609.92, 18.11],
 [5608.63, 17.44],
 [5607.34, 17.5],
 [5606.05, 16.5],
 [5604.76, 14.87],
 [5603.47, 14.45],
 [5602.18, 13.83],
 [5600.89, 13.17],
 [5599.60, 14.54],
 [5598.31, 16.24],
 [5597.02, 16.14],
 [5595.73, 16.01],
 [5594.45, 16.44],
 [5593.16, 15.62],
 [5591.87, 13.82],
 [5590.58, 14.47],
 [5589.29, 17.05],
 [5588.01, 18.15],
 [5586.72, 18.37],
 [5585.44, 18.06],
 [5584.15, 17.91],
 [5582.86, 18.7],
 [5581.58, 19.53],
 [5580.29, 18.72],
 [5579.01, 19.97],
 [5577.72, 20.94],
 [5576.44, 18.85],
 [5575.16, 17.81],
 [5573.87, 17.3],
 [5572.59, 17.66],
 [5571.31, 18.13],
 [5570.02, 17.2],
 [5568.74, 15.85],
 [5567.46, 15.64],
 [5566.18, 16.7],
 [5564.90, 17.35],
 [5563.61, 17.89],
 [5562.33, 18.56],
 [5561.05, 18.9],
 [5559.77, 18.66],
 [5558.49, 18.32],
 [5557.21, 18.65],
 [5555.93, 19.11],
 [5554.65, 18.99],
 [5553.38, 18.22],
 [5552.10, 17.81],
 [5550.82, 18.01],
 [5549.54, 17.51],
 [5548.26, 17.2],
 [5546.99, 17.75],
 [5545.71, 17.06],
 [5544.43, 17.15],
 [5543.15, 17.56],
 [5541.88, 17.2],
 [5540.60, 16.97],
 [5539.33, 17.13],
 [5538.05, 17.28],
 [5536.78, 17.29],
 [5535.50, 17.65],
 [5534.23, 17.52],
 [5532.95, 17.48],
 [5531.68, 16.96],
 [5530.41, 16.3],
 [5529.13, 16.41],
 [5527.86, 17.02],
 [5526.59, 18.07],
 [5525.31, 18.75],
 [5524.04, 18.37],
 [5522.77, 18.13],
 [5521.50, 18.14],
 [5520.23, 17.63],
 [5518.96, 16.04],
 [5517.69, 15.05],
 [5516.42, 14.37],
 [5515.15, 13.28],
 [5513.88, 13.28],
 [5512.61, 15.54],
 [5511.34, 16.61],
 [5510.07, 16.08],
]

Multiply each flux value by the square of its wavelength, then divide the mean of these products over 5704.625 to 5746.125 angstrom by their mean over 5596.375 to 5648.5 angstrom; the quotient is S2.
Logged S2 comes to 1.22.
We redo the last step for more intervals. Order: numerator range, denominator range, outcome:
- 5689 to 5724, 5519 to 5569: 1.15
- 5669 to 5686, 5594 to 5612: 1.16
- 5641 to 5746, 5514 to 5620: 1.15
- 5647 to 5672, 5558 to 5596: 1.08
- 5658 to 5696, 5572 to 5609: 1.11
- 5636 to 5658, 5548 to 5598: 1.05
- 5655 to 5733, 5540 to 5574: 1.12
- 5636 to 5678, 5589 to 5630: 1.13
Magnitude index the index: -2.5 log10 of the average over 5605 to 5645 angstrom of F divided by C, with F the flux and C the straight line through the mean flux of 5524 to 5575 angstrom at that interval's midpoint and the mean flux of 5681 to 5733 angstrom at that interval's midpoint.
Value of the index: 0.071 mag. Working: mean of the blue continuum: 17.6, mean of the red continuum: 19.1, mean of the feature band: 17.1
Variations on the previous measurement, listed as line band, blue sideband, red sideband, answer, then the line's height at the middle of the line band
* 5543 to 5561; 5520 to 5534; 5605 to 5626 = -0.04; 17.4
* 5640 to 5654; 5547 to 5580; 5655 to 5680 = 0.04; 18.2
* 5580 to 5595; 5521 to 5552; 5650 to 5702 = 0.04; 17.8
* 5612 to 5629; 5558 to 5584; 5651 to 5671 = 0.09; 18.4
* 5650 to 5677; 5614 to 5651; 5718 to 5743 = -0.02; 18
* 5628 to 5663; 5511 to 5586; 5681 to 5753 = 0.04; 18.6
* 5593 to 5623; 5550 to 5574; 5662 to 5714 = 0.12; 18.1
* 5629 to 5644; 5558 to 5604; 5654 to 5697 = 0.03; 17.8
